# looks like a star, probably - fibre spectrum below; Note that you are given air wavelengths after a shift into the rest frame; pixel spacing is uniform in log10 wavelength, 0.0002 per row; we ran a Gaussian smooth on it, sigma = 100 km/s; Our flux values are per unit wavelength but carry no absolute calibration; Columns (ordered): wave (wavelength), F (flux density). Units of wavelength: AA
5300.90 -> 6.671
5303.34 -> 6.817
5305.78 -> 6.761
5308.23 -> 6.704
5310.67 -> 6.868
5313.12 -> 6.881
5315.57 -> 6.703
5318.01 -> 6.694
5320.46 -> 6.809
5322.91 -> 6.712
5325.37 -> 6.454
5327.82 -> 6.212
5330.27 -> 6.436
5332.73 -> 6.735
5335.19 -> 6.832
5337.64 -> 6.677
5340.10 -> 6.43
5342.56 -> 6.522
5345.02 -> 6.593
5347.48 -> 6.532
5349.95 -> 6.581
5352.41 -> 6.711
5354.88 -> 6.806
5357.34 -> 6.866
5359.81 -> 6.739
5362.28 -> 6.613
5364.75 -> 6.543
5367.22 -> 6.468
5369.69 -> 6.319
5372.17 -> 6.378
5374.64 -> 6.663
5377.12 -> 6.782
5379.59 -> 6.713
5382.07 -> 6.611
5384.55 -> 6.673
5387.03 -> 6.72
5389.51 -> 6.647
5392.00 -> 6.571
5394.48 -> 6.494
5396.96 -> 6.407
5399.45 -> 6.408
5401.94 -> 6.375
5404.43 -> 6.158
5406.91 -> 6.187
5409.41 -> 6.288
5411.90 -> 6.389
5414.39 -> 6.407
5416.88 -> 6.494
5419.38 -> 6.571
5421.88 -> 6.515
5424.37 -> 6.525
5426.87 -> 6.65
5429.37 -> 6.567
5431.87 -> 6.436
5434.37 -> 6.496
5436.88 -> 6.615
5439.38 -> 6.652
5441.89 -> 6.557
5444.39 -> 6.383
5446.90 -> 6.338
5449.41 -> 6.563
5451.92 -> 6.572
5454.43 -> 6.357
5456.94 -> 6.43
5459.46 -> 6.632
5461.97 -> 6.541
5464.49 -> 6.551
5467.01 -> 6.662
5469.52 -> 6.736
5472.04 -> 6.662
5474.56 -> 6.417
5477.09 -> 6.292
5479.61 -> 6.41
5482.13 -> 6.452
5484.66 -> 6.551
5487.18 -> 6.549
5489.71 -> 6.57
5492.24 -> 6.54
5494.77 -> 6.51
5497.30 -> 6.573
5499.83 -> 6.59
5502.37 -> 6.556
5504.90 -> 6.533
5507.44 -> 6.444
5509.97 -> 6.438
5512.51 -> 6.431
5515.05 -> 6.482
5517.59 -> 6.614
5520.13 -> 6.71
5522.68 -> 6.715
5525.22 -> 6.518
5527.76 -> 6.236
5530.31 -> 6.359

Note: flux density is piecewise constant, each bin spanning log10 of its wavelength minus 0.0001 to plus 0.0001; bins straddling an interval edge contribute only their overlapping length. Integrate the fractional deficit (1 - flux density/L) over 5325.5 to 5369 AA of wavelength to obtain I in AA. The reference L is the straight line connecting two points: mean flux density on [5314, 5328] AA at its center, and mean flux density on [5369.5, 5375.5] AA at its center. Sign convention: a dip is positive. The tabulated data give -0.4 AA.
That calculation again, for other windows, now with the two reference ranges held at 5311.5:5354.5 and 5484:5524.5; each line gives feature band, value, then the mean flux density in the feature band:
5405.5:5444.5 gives 0.59 AA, 6.49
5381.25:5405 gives 0.30 AA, 6.51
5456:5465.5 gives 0.04 AA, 6.54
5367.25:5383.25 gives 0.09 AA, 6.57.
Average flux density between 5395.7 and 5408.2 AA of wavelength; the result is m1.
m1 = 6.31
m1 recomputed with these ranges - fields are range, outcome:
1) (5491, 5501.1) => 6.55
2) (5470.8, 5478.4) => 6.45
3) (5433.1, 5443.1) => 6.58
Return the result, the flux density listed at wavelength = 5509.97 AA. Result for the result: 6.438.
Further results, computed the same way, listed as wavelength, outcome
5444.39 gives 6.383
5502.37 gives 6.556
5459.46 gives 6.632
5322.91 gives 6.712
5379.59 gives 6.713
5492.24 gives 6.54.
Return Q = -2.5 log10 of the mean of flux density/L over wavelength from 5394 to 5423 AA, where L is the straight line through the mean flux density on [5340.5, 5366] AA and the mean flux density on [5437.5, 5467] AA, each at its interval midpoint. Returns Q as 0.03 mag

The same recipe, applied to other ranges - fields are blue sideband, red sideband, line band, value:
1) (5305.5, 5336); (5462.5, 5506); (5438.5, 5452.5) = 0.01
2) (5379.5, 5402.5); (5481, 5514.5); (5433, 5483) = 0.00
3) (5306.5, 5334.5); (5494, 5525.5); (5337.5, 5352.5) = 0.01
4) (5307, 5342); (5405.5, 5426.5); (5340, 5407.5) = 0.00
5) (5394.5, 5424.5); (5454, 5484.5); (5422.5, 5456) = -0.01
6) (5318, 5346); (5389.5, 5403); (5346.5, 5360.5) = -0.03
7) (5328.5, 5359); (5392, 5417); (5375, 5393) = -0.04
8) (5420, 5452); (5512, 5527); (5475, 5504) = 0.01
